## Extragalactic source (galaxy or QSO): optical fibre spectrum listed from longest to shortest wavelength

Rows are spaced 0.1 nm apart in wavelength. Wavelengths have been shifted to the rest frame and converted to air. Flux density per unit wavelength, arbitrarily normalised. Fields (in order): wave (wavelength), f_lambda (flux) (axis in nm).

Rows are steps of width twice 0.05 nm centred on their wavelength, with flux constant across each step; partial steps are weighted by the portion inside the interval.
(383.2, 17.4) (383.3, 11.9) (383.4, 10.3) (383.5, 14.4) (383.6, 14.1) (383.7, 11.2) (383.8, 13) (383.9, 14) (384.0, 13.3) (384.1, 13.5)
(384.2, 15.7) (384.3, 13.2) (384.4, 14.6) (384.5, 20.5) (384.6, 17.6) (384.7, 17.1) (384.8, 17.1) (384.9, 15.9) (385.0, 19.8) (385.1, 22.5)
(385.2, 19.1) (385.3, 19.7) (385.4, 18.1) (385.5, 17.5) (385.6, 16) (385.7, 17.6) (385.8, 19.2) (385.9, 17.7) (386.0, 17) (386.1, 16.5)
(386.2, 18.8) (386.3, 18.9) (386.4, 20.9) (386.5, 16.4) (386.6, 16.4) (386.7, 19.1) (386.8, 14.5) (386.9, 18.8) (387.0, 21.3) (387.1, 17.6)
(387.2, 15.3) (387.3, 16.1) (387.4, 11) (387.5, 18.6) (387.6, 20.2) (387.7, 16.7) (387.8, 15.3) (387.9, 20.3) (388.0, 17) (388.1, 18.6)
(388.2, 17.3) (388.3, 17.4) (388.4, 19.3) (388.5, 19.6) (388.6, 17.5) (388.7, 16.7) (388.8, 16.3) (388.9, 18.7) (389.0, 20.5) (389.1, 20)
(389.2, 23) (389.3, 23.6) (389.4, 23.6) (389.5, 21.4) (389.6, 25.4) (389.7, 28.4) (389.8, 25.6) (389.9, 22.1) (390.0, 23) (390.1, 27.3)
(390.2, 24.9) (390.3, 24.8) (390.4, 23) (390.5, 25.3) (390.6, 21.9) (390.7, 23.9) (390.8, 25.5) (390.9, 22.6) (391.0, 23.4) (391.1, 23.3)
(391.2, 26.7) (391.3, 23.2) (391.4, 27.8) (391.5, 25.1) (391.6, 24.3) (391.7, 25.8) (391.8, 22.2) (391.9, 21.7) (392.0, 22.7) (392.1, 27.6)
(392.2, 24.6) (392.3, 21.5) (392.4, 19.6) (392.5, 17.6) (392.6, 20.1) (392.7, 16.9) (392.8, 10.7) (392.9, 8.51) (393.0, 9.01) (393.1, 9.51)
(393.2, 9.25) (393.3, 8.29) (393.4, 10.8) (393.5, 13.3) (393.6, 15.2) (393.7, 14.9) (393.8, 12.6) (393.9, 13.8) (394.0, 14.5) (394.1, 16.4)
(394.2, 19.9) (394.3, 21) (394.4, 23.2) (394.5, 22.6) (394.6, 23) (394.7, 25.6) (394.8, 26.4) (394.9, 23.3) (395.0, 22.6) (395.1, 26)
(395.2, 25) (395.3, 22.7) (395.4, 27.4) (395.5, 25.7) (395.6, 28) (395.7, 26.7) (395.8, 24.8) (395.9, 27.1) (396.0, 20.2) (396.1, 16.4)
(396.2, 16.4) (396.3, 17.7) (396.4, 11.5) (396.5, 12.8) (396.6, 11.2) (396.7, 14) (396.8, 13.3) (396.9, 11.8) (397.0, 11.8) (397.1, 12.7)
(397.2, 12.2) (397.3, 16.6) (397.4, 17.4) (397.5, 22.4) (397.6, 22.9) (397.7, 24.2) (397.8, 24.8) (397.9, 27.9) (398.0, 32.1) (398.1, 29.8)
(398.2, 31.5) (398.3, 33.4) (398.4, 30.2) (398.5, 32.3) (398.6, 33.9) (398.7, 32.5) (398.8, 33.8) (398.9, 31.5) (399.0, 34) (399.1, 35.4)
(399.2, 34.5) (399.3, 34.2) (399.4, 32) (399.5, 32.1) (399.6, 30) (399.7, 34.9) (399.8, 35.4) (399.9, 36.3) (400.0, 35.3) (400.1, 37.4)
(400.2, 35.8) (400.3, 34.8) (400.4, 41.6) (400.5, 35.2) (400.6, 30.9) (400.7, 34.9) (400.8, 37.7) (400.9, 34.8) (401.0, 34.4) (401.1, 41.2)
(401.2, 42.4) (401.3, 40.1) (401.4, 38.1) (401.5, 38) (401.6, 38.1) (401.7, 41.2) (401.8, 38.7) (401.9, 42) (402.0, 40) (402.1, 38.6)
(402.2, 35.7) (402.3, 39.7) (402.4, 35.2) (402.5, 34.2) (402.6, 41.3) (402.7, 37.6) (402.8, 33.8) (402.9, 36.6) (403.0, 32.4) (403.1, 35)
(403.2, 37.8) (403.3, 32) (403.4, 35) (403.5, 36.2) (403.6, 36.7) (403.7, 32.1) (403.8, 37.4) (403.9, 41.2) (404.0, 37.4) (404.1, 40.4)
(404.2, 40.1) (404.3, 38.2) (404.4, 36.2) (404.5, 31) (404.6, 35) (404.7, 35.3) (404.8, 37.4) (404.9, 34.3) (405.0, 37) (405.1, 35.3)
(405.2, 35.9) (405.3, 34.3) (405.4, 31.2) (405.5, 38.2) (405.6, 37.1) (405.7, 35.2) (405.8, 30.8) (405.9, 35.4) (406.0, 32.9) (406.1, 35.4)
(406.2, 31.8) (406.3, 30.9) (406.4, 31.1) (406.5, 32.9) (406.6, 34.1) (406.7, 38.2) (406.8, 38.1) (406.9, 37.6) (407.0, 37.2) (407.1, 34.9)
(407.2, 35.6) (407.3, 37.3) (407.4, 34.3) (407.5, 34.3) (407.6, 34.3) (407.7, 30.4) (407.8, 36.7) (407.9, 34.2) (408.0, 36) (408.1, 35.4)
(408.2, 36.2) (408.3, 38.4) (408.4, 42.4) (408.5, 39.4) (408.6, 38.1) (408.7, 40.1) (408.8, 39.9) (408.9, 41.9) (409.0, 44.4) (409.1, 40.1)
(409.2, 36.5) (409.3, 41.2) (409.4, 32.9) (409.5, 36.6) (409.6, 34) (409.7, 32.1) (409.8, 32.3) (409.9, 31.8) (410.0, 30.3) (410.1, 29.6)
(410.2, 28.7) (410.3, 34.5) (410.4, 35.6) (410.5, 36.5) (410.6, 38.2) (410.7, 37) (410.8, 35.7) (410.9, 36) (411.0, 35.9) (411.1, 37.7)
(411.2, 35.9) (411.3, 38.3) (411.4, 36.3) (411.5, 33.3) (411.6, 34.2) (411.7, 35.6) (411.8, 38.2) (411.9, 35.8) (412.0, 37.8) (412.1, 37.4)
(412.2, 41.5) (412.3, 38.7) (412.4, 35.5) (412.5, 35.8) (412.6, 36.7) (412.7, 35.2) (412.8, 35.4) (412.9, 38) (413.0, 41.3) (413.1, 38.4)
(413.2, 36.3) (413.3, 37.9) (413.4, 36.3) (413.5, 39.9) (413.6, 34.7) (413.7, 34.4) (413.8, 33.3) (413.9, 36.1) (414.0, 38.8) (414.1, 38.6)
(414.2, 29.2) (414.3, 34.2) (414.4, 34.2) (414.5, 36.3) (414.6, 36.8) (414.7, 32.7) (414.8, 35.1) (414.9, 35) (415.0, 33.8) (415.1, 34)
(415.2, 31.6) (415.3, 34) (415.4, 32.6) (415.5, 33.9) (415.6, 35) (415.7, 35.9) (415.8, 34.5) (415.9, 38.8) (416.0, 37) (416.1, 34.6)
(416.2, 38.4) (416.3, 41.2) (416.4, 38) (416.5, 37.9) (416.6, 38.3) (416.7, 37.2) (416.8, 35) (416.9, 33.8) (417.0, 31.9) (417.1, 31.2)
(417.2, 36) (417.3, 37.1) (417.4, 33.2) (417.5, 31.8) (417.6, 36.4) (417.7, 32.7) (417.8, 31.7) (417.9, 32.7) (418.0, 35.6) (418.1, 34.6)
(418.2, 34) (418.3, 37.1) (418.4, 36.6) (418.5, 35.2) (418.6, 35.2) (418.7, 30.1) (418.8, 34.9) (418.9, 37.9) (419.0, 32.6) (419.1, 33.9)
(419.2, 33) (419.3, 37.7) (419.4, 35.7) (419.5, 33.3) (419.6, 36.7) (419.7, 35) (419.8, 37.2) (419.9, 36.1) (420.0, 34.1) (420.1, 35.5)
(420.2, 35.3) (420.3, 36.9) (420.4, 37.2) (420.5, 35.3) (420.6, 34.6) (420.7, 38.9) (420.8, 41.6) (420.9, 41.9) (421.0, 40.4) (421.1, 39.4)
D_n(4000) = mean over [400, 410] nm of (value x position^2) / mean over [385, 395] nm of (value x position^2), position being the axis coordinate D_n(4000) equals 2.0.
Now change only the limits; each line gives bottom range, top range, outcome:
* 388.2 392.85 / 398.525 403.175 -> 1.71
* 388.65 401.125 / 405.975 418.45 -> 1.63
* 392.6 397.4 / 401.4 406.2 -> 2.16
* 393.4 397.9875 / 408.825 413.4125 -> 2.00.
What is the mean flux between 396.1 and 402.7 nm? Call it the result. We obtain 30.4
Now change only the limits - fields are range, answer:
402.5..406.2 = 35.7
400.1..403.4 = 37.2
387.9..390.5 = 21.5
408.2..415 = 36.4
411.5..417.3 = 35.9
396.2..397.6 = 14.6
